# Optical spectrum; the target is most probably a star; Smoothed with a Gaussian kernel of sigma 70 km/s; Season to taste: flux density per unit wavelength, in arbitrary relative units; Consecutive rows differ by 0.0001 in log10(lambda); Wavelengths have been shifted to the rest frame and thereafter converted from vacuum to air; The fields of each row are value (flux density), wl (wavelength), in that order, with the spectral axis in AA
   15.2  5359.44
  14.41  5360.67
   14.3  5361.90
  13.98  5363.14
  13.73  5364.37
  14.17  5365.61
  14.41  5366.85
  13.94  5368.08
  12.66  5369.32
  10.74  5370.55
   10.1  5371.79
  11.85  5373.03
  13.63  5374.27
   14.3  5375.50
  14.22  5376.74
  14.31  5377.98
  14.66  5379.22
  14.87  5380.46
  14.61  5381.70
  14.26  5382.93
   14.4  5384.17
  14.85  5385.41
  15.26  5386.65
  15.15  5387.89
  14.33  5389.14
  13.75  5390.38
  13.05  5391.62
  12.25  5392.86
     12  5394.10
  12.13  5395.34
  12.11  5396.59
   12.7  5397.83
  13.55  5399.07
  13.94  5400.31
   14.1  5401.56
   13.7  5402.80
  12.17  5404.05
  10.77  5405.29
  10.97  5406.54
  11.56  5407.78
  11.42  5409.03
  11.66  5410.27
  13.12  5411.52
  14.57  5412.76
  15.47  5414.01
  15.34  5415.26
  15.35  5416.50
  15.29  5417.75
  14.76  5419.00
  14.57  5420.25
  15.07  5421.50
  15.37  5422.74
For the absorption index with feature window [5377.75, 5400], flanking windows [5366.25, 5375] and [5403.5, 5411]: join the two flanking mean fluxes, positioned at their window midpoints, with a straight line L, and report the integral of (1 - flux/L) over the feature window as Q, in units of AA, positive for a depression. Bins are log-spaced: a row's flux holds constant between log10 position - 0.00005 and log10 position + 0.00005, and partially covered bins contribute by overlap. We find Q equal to -3.34 AA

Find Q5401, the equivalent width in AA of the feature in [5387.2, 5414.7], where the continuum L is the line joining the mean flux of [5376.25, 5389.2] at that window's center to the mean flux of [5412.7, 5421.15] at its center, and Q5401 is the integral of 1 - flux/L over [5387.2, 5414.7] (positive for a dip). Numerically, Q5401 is 3.6 AA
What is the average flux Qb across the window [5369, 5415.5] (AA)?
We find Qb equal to 13.3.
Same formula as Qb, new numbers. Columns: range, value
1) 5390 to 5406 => 12.8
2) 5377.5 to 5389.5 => 14.7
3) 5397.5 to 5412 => 12.5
